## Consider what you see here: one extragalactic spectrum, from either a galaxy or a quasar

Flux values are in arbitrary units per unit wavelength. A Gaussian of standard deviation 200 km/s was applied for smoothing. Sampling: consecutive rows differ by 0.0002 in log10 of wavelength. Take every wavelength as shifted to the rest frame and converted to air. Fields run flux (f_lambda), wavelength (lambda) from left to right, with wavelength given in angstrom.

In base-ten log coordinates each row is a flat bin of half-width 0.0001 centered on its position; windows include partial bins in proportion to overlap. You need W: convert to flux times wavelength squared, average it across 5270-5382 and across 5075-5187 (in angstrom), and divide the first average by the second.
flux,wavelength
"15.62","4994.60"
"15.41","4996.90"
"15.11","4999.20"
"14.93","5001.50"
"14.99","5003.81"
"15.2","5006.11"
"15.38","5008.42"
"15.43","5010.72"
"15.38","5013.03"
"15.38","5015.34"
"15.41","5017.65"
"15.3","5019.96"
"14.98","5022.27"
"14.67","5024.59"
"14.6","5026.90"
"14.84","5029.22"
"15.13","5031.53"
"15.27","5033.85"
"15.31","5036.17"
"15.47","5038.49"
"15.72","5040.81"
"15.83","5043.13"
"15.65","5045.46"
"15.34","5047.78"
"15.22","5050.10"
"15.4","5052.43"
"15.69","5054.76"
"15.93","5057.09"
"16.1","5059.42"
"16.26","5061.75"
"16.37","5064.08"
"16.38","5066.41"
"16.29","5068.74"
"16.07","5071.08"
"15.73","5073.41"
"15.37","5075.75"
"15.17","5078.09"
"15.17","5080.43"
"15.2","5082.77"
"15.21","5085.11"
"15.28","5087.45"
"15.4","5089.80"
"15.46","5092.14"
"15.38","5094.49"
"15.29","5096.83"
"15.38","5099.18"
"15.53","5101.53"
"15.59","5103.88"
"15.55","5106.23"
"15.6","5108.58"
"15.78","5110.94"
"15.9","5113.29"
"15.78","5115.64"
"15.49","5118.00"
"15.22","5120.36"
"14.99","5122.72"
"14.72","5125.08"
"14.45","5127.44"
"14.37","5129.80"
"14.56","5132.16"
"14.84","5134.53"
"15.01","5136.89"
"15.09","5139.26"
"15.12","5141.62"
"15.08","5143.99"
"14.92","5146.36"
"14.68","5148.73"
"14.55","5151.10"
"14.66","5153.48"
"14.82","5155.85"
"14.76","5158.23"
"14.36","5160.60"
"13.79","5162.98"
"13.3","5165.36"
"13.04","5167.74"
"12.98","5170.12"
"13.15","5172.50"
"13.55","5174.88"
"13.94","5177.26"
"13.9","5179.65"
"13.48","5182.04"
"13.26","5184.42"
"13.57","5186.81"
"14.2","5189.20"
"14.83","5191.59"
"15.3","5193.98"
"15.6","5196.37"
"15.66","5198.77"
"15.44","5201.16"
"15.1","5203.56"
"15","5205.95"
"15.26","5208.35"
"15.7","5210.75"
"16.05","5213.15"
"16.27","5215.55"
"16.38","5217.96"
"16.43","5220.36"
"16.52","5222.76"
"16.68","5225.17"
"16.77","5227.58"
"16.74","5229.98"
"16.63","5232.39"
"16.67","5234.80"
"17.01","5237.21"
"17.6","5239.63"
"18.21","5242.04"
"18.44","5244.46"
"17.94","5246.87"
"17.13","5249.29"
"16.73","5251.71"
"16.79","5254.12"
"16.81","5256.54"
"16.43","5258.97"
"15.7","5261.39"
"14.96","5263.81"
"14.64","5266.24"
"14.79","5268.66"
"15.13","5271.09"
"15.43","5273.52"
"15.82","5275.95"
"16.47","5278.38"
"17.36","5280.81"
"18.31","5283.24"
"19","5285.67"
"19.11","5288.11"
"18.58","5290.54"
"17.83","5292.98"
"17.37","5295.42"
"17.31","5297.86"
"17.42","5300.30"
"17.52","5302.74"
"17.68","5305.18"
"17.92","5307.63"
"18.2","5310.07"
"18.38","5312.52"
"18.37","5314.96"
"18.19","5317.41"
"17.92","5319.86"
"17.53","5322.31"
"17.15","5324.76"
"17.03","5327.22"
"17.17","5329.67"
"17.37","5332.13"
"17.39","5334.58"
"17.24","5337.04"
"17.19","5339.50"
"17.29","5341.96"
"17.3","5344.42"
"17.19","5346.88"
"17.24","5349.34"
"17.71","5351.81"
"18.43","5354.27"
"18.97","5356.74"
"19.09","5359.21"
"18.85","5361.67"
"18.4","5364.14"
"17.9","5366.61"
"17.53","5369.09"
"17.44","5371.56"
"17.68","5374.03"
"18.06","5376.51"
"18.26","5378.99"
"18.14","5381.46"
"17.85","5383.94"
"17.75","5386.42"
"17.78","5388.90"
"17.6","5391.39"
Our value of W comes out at 1.3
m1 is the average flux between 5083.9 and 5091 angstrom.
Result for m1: 15.3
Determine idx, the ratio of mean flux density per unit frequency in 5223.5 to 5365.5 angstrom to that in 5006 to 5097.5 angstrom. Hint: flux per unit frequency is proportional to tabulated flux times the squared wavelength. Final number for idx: 1.2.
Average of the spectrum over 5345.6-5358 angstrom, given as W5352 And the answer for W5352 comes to 17.9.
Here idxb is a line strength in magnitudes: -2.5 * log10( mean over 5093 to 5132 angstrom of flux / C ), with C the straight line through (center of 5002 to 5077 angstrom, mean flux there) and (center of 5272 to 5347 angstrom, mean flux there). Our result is 0.05 mag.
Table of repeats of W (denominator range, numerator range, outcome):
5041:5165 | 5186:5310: 1.15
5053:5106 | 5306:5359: 1.25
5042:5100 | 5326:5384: 1.27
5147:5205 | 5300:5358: 1.31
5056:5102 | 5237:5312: 1.18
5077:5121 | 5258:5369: 1.22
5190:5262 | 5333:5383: 1.15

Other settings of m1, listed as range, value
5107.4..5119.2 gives 15.7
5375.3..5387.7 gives 18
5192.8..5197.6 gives 15.4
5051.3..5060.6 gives 15.8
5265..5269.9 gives 14.7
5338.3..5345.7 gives 17.3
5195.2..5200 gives 15.6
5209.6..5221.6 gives 16.2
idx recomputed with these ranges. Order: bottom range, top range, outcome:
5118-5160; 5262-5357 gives 1.25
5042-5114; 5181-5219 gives 1.01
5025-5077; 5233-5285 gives 1.15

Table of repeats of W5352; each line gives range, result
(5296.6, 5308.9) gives 17.6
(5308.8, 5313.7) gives 18.3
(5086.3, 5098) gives 15.4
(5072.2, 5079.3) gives 15.4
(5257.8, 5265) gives 15.7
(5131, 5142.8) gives 14.9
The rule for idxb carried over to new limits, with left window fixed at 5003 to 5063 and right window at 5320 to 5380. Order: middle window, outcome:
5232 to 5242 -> -0.02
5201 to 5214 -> 0.09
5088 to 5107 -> 0.03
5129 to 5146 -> 0.09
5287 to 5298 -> -0.05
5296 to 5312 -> -0.02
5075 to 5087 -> 0.04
